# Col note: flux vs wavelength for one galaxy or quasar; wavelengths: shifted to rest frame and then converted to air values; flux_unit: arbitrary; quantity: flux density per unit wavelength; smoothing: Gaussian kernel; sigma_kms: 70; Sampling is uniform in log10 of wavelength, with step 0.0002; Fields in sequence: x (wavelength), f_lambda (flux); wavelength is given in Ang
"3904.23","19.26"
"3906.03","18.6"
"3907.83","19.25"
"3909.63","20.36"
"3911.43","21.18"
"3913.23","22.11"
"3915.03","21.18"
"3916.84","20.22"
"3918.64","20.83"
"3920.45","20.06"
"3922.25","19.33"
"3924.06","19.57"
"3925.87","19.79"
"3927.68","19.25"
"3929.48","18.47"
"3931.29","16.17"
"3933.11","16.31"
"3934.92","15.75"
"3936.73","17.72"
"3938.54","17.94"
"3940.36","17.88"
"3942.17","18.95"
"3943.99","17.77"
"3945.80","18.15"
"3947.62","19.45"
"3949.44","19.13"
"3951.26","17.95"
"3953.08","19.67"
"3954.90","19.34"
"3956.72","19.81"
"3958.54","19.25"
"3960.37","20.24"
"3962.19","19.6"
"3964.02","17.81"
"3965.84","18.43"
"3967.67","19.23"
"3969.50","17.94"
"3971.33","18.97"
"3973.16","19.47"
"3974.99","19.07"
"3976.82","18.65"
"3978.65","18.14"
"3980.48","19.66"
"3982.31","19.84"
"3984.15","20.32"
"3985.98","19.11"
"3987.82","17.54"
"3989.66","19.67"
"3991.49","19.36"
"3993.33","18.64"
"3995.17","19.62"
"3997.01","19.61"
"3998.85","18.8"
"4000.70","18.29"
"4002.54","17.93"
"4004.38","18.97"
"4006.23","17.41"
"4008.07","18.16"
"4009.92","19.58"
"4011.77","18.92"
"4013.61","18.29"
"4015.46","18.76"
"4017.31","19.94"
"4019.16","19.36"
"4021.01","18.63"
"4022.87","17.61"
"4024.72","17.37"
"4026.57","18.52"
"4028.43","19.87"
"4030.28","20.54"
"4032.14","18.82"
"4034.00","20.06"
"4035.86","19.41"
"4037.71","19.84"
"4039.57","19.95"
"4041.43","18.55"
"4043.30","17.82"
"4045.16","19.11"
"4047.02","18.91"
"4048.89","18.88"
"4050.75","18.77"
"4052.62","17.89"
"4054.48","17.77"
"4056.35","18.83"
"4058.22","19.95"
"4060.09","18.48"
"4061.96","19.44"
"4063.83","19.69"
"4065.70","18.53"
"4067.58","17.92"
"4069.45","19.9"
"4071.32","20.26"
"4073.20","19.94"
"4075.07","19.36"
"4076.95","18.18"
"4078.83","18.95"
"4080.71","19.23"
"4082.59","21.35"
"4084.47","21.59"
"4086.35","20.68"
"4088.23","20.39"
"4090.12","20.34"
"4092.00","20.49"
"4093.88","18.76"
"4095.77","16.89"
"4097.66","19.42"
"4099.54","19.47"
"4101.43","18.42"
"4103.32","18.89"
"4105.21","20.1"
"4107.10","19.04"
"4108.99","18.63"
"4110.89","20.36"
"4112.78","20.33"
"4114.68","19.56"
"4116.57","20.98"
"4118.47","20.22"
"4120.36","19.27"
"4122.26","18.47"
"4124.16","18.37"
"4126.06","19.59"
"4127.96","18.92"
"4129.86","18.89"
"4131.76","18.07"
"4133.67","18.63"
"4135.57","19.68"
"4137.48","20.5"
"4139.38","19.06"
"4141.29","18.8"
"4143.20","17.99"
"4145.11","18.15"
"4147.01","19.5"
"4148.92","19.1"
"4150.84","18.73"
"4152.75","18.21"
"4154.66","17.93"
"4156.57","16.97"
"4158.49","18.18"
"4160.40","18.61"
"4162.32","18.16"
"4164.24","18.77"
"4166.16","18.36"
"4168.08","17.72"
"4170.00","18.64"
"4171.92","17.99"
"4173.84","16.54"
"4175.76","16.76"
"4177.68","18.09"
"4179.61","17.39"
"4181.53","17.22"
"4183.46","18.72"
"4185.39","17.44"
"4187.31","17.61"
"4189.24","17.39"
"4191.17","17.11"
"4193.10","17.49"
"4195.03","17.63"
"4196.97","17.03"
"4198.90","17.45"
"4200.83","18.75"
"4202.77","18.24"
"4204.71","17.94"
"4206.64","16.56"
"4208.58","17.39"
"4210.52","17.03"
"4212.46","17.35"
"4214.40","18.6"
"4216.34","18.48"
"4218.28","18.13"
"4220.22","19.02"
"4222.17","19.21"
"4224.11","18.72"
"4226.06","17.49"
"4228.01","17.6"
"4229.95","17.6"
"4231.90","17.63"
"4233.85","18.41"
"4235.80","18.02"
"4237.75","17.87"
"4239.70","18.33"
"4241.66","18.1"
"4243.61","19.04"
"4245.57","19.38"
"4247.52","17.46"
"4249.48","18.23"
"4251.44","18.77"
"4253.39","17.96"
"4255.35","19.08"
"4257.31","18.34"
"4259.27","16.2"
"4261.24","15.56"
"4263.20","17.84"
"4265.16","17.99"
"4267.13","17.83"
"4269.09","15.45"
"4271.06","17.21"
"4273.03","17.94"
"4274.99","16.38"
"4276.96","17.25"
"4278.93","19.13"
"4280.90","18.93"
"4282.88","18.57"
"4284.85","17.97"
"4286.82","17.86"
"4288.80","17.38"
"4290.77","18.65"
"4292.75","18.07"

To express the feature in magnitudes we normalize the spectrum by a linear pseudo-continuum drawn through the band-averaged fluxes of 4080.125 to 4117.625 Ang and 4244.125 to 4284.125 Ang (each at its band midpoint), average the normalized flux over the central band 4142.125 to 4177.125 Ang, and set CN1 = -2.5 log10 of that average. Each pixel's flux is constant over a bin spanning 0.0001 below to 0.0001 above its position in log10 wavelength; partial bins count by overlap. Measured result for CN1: 0.053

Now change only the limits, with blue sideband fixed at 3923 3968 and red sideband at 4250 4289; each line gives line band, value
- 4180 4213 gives 0.02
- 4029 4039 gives -0.08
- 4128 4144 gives -0.05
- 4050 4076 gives -0.05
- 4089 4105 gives -0.06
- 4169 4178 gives 0.02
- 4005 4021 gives -0.03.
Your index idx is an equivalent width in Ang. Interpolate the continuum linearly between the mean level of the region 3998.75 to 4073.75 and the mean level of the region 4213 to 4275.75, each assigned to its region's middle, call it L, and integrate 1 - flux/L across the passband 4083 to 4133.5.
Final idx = -2.4 Ang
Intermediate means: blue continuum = 18.9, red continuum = 17.9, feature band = 19.5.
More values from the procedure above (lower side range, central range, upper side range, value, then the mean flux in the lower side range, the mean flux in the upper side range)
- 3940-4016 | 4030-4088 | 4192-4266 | -2.25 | 18.9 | 17.9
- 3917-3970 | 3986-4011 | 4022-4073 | 0.15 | 18.7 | 19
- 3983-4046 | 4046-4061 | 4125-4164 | 0.15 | 19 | 18.7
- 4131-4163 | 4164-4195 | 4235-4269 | 1.22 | 18.6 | 17.9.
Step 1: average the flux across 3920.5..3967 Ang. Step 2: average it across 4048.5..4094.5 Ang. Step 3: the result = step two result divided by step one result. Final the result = 1.05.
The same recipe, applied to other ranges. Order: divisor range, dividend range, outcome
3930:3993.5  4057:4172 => 1.03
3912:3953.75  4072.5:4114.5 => 1.04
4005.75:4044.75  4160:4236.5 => 0.94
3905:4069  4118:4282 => 0.95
